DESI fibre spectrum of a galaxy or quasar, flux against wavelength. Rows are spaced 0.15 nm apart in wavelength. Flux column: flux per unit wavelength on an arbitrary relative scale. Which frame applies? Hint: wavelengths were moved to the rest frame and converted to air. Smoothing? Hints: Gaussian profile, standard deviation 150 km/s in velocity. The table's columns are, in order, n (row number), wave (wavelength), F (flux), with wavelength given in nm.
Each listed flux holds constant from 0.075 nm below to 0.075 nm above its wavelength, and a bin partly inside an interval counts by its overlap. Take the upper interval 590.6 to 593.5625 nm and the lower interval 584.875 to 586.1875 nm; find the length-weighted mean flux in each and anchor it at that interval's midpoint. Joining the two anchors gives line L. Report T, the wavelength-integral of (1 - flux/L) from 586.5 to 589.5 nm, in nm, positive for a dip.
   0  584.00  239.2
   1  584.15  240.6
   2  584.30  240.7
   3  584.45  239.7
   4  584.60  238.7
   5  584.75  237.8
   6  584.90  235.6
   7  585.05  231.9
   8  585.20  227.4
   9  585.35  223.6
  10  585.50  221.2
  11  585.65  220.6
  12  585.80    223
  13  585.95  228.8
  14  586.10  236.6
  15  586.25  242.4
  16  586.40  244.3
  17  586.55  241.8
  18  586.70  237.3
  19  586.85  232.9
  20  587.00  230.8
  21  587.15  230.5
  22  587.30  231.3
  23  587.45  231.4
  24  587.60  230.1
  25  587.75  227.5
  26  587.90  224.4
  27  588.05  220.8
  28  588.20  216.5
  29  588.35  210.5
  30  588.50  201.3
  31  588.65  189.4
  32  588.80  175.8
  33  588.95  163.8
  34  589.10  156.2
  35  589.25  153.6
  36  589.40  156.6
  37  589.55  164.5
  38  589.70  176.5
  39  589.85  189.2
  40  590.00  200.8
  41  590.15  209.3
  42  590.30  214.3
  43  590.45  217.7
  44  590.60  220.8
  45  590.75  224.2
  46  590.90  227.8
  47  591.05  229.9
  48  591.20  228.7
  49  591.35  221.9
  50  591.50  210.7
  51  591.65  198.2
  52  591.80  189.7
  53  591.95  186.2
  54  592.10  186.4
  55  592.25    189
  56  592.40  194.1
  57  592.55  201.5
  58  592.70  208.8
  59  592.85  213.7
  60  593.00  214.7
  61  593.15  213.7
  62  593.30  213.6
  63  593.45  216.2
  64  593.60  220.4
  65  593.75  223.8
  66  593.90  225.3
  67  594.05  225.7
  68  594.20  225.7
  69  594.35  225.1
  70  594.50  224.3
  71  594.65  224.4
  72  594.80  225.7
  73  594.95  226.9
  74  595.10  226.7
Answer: 0.18 nm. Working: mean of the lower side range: 227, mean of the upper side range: 209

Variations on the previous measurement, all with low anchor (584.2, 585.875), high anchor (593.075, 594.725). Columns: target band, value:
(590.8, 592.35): 0.12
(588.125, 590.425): 0.41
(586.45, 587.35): -0.02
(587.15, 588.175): 0.00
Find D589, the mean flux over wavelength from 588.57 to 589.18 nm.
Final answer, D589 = 171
